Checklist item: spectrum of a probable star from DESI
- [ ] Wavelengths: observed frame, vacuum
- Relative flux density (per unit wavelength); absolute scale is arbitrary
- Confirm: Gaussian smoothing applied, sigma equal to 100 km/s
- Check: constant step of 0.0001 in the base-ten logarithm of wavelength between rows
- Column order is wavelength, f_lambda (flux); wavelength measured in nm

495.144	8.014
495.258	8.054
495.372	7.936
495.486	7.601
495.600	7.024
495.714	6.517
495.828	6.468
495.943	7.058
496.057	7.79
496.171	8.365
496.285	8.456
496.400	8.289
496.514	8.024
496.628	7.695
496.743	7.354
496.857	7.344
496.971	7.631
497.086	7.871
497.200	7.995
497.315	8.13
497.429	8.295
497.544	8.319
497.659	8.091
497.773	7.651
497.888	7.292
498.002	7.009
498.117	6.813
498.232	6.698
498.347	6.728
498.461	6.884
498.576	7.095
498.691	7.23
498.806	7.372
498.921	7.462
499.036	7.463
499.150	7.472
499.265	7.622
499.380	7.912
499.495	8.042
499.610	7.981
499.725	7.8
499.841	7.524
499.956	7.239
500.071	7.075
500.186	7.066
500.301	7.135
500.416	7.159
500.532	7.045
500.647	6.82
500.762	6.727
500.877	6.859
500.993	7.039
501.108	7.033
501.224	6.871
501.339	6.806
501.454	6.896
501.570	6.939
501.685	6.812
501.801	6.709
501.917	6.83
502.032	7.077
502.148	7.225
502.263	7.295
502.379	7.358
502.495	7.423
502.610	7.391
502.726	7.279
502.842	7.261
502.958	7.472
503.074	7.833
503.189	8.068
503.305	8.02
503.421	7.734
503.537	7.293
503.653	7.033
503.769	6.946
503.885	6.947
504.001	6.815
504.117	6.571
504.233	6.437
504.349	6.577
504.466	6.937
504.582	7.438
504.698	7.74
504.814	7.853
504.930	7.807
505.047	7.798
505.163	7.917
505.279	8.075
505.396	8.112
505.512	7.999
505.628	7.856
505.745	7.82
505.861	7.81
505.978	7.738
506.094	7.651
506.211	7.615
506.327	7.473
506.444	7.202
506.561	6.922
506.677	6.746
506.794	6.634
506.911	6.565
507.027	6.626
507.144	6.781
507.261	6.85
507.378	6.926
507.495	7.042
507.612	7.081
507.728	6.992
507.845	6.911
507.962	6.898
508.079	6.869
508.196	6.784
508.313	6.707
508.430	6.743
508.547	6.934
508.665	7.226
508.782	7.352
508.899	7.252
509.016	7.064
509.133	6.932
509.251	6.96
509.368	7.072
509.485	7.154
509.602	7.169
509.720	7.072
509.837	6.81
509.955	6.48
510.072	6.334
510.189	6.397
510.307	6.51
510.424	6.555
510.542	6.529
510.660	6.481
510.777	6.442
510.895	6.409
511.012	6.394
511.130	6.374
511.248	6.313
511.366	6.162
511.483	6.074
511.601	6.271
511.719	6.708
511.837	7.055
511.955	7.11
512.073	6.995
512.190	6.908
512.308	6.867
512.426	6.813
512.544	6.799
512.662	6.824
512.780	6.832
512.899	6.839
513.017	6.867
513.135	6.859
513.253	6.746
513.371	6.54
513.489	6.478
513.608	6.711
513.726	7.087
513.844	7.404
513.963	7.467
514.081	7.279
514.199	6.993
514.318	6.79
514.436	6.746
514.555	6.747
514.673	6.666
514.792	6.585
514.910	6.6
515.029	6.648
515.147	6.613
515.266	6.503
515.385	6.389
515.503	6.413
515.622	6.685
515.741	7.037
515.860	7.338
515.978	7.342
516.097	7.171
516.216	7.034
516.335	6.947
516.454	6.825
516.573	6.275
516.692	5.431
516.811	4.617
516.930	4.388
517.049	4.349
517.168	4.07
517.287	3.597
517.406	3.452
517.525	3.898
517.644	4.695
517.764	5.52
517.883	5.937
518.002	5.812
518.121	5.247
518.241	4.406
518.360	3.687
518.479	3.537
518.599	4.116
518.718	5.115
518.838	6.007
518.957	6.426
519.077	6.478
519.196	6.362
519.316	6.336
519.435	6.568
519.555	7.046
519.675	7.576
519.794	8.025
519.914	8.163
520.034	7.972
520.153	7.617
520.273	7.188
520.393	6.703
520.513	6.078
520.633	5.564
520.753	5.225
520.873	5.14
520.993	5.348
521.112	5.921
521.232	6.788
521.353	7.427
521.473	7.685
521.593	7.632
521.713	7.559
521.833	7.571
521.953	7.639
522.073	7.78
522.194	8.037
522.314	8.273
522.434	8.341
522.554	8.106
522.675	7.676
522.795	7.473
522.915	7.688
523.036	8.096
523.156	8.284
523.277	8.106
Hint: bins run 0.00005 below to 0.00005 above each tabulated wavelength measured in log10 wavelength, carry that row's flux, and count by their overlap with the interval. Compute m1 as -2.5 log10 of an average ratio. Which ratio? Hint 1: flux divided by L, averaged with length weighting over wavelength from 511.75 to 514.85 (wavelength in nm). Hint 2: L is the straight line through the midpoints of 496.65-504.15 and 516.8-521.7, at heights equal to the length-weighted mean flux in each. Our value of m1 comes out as -0.10 mag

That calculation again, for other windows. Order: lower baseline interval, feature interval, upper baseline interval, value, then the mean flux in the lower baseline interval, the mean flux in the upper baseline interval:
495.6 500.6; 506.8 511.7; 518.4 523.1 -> 0.07 mag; 7.49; 6.87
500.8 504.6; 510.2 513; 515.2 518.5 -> -0.08 mag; 7.12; 5.55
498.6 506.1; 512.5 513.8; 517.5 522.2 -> -0.01 mag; 7.34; 6.29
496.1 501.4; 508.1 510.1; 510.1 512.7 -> -0.03 mag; 7.45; 6.59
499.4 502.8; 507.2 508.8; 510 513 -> -0.02 mag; 7.16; 6.6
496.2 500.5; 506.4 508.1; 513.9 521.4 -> 0.00 mag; 7.55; 6.11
